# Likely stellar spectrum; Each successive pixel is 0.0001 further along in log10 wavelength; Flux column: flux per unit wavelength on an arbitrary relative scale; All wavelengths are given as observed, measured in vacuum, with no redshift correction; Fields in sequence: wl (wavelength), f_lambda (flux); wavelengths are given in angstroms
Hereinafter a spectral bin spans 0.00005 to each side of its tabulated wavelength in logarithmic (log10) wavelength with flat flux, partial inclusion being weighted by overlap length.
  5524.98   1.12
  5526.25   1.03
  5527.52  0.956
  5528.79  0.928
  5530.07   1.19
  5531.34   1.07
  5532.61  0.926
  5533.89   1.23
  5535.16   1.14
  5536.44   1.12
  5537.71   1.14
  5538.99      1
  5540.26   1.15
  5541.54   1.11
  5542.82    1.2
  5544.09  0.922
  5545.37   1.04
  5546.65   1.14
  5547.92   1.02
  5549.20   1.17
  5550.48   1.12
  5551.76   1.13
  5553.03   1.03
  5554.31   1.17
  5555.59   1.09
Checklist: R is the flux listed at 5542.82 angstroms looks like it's 1.2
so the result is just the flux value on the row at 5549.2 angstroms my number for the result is 1.17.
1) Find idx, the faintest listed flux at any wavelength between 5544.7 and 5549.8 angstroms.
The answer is 1.02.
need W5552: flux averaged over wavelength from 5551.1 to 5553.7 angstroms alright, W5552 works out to 1.08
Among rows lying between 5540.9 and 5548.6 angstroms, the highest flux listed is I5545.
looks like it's 1.2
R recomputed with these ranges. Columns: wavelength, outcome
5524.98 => 1.12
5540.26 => 1.15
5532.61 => 0.926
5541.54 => 1.11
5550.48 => 1.12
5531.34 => 1.07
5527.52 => 0.956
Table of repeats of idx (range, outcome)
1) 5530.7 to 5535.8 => 0.926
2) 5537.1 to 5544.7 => 0.922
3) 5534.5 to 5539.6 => 1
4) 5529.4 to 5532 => 1.07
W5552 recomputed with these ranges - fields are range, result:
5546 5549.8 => 1.11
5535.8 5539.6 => 1.09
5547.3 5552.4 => 1.11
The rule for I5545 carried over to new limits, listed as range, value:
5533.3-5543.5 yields 1.23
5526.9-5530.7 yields 1.19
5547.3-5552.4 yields 1.17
